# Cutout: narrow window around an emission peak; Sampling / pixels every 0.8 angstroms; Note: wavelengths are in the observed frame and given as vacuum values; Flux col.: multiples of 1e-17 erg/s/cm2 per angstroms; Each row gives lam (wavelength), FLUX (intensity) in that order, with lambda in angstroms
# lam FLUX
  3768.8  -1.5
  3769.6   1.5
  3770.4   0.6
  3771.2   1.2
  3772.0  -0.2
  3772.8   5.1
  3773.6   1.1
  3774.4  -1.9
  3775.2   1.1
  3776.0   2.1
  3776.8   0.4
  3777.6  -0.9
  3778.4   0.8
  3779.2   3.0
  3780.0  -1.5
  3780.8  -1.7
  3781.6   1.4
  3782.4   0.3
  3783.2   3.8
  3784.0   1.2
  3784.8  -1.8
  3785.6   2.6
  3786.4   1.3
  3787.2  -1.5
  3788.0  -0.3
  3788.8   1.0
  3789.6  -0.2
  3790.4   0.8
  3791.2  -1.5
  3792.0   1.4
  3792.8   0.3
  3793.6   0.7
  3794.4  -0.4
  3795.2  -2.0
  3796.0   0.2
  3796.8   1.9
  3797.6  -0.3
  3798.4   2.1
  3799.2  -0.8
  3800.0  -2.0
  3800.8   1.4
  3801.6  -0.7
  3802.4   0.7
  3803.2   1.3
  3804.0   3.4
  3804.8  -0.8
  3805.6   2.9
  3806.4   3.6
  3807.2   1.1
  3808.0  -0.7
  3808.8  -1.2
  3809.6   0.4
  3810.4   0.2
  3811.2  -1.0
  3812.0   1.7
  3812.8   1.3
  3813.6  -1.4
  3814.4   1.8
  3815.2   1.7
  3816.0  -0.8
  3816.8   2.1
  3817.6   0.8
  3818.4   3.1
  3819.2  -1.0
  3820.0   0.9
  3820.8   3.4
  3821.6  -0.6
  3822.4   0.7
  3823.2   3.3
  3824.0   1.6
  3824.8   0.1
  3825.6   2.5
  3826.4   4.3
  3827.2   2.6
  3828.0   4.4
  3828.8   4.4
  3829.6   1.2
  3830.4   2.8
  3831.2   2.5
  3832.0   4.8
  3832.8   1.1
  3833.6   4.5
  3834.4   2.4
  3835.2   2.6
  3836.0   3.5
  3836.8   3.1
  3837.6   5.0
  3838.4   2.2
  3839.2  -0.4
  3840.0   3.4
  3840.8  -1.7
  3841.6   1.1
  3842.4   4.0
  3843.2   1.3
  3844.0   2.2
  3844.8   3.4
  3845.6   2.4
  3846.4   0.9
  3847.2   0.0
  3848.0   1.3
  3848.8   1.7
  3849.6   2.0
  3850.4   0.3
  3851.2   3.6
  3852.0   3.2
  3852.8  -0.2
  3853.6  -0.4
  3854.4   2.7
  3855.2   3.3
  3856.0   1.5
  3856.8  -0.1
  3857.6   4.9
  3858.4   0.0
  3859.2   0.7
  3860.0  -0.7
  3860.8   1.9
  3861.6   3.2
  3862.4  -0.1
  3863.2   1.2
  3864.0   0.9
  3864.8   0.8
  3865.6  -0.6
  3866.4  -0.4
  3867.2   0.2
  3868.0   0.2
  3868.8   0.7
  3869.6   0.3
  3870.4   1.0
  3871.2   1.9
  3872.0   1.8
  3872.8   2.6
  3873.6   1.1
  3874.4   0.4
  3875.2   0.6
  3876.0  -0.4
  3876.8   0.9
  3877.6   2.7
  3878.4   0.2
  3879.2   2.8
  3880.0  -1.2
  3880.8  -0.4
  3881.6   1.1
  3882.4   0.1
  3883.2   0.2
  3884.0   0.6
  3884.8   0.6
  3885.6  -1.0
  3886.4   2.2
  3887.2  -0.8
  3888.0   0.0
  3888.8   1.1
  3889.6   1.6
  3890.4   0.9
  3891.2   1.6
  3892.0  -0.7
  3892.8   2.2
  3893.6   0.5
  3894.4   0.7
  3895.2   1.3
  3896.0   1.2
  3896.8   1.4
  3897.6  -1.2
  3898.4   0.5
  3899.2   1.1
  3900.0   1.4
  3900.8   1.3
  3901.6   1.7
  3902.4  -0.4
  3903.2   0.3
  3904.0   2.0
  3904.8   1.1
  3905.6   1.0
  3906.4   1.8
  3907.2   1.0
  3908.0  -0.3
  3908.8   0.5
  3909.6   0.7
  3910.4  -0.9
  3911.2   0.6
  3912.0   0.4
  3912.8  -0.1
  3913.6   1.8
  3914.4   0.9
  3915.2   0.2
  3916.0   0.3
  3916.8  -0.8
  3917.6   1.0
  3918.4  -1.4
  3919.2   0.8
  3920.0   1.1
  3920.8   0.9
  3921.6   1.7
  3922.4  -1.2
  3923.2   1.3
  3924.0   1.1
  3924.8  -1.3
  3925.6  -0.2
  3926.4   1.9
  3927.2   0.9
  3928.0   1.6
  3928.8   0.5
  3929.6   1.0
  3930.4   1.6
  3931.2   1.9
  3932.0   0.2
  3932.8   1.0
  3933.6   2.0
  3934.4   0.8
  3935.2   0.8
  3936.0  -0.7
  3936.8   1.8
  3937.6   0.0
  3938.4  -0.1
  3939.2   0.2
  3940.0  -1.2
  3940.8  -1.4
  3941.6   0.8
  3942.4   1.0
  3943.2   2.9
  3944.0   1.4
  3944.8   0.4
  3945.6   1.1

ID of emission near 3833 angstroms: C IV 1549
